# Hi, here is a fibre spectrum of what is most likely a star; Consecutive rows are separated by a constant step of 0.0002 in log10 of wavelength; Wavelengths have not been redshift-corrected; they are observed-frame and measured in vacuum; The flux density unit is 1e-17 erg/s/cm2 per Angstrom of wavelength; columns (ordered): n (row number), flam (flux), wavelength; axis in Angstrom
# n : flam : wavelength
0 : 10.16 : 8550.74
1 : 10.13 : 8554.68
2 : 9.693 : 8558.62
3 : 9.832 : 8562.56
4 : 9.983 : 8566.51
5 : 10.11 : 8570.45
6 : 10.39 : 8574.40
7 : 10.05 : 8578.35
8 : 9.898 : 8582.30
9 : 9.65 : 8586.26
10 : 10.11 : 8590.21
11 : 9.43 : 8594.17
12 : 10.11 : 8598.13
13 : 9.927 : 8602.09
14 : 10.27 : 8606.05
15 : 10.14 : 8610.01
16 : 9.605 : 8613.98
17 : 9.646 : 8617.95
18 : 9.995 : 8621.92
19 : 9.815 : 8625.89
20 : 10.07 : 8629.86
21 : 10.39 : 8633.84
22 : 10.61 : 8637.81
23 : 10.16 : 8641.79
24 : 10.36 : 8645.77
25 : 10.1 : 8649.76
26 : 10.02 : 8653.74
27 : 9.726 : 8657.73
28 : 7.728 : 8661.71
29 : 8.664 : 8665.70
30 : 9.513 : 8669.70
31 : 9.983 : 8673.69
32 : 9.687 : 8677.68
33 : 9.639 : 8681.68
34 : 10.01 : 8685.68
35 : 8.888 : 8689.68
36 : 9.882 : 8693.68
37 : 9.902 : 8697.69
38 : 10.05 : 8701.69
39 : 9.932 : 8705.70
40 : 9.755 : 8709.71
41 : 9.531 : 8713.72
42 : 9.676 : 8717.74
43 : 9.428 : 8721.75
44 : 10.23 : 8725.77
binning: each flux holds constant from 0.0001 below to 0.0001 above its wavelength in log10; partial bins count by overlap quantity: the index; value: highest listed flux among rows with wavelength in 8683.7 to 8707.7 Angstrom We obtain 10.05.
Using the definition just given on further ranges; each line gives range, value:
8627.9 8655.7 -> 10.61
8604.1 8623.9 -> 10.27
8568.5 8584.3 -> 10.39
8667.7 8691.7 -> 10.01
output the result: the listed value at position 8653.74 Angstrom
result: 10.02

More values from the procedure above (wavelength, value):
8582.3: 9.898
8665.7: 8.664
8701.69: 10.05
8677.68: 9.687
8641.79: 10.16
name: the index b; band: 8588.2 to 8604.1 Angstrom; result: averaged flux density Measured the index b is 9.9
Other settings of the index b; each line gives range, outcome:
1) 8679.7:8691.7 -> 9.51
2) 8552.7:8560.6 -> 9.91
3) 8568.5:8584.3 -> 10.1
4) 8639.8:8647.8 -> 10.2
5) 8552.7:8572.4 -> 9.95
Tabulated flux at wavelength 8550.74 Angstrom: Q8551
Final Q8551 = 10.16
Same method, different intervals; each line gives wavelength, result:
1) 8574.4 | 10.39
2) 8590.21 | 10.11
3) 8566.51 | 9.983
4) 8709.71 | 9.755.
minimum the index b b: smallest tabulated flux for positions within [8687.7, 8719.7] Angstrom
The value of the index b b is 8.888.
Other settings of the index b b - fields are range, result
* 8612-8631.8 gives 9.605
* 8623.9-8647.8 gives 9.815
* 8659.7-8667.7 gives 7.728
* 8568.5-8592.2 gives 9.65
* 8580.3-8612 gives 9.43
